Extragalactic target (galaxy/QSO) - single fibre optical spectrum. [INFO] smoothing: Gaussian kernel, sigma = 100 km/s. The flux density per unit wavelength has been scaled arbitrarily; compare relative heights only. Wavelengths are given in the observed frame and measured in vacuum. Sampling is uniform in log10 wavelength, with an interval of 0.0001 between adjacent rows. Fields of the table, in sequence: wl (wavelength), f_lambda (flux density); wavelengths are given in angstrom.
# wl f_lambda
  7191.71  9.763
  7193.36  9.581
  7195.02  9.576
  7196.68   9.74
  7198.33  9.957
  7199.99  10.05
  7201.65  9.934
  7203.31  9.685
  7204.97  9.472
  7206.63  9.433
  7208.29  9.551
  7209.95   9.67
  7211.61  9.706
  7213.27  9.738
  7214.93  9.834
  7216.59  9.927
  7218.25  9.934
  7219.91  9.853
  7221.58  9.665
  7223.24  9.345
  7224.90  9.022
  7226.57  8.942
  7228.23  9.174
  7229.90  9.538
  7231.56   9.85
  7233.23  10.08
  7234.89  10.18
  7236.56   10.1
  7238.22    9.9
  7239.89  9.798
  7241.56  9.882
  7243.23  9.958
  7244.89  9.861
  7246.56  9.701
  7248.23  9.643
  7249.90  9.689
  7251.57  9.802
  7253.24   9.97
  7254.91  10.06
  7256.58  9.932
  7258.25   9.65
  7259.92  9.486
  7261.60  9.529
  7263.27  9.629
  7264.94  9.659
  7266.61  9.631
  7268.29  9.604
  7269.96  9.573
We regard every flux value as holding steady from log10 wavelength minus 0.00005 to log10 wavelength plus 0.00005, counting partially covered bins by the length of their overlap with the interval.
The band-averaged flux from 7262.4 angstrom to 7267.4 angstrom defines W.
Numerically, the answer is 9.65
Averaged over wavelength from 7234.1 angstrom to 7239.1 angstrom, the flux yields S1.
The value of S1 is 10.1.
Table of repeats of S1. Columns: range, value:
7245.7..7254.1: 9.76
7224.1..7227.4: 8.97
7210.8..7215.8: 9.77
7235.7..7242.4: 9.91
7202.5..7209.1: 9.53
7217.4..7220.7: 9.91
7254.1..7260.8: 9.77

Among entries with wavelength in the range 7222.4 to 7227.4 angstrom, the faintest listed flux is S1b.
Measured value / 8.942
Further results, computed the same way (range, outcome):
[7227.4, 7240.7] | 9.174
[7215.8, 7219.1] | 9.927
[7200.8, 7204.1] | 9.685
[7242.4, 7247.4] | 9.701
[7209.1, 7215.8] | 9.67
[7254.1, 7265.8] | 9.486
